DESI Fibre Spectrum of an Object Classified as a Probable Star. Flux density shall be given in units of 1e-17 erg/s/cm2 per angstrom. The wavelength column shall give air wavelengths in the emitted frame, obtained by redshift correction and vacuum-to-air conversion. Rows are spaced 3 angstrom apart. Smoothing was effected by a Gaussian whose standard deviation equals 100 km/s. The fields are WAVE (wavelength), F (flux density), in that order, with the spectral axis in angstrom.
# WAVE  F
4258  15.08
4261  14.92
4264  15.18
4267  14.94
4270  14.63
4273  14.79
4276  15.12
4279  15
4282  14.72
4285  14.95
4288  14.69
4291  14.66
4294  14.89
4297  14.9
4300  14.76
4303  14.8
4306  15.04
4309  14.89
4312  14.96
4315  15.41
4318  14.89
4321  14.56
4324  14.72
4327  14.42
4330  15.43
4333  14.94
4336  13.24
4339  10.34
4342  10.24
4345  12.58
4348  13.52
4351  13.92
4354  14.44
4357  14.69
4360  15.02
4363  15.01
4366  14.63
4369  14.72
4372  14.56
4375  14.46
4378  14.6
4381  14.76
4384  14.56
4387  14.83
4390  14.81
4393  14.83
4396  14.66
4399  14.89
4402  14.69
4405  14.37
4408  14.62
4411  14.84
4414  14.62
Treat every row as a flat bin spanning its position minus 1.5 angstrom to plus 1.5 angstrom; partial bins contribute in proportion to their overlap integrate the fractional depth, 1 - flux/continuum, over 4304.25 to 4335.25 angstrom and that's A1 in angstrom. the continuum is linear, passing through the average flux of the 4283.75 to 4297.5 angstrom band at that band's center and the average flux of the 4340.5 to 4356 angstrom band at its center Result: -2.2 angstrom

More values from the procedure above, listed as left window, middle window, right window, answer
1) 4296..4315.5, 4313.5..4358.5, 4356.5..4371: 3.19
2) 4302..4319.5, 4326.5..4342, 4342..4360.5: 1.04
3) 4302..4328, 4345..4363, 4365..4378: 0.54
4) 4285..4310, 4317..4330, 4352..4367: 0.06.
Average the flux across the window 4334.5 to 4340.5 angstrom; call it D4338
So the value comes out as 11.8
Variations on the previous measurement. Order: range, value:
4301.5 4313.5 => 14.9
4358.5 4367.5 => 14.9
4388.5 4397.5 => 14.8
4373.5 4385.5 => 14.6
